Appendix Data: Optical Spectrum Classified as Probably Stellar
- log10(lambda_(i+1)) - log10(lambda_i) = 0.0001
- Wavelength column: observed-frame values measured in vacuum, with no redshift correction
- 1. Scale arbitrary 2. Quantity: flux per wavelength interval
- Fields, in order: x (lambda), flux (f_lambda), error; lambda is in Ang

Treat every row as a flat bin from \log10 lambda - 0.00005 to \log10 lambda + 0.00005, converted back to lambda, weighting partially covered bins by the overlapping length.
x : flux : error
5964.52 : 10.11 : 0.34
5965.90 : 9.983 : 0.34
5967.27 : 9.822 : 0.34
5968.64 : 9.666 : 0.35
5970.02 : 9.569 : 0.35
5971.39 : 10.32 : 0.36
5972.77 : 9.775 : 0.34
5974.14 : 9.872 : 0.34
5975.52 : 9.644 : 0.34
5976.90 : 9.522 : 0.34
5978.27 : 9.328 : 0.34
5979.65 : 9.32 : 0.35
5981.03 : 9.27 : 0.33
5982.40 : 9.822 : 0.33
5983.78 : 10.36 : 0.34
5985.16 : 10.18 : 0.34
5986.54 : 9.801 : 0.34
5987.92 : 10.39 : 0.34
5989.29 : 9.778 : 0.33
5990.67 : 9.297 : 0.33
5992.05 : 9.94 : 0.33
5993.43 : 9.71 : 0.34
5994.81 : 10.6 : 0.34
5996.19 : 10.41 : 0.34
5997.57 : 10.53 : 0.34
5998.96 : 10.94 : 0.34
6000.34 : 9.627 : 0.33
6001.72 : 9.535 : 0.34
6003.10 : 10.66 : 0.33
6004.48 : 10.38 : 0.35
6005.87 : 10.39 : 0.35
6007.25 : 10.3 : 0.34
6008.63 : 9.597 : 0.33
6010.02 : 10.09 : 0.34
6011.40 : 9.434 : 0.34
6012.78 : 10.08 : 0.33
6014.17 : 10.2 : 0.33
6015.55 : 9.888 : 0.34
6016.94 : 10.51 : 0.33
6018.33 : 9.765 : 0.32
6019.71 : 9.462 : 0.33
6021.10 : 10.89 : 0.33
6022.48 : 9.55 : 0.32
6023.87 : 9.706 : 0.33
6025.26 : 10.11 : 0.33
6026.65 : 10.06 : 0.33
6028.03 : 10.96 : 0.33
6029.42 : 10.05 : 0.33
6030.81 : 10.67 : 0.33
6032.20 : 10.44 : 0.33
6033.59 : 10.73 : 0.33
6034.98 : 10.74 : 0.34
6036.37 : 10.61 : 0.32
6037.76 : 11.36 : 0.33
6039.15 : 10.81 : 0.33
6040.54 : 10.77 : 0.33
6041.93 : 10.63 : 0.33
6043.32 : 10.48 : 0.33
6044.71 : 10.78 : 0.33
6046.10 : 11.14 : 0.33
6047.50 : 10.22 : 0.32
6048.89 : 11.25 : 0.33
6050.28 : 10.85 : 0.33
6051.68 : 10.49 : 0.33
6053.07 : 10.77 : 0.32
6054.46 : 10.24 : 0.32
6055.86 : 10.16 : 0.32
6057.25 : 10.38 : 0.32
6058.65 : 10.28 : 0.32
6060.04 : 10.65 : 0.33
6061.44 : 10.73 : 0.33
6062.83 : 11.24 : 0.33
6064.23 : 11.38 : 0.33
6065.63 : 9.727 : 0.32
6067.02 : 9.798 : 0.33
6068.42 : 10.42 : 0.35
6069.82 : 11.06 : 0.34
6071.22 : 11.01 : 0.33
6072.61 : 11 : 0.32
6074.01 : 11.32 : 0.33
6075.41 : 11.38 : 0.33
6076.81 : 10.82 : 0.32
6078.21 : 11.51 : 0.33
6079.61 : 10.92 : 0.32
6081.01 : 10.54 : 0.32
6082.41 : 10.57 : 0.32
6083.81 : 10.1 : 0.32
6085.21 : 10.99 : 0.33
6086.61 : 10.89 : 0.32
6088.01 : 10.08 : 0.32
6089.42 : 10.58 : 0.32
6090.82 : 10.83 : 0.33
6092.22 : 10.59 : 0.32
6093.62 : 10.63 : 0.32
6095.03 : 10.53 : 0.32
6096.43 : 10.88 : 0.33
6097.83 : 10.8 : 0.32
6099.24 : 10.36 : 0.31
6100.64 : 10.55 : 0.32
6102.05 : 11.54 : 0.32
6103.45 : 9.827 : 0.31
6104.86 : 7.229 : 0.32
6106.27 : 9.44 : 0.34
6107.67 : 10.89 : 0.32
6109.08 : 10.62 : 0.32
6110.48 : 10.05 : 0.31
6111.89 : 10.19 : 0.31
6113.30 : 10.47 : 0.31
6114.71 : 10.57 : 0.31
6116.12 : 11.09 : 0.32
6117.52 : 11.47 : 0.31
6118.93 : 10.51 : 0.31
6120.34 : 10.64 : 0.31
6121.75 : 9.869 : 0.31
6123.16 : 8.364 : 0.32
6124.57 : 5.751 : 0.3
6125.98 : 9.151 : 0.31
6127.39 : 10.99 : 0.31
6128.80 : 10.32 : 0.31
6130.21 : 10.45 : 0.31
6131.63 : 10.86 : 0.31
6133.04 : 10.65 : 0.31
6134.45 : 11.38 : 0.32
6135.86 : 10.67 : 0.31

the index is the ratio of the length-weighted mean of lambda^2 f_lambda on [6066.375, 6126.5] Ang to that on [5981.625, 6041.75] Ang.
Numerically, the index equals 1.04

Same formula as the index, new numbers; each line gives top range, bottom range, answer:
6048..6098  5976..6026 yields 1.10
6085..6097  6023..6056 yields 1.02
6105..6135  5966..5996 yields 1.08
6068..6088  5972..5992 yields 1.15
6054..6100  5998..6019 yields 1.08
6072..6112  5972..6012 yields 1.10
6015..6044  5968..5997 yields 1.07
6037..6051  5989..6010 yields 1.09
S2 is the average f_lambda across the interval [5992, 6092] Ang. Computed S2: 10.5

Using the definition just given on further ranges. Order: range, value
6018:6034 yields 10.2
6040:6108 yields 10.6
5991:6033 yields 10.1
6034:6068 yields 10.6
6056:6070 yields 10.5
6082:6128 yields 10.2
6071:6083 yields 11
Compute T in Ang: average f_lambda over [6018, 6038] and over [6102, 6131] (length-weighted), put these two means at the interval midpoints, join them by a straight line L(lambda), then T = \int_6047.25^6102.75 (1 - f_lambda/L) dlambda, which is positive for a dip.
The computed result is -3.2 Ang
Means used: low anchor 10.3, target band 10.7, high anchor 9.94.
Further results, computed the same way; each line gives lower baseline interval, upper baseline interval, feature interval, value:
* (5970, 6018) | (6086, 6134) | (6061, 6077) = -1.08 Ang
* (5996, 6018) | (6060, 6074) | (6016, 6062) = -0.13 Ang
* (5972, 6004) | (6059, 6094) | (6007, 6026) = 0.43 Ang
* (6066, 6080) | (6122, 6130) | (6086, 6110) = -0.78 Ang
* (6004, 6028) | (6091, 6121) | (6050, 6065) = -0.61 Ang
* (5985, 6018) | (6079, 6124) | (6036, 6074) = -1.65 Ang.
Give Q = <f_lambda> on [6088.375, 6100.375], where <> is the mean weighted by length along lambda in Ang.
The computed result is 10.6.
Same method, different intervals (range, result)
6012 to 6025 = 10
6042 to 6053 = 10.7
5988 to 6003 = 10.1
